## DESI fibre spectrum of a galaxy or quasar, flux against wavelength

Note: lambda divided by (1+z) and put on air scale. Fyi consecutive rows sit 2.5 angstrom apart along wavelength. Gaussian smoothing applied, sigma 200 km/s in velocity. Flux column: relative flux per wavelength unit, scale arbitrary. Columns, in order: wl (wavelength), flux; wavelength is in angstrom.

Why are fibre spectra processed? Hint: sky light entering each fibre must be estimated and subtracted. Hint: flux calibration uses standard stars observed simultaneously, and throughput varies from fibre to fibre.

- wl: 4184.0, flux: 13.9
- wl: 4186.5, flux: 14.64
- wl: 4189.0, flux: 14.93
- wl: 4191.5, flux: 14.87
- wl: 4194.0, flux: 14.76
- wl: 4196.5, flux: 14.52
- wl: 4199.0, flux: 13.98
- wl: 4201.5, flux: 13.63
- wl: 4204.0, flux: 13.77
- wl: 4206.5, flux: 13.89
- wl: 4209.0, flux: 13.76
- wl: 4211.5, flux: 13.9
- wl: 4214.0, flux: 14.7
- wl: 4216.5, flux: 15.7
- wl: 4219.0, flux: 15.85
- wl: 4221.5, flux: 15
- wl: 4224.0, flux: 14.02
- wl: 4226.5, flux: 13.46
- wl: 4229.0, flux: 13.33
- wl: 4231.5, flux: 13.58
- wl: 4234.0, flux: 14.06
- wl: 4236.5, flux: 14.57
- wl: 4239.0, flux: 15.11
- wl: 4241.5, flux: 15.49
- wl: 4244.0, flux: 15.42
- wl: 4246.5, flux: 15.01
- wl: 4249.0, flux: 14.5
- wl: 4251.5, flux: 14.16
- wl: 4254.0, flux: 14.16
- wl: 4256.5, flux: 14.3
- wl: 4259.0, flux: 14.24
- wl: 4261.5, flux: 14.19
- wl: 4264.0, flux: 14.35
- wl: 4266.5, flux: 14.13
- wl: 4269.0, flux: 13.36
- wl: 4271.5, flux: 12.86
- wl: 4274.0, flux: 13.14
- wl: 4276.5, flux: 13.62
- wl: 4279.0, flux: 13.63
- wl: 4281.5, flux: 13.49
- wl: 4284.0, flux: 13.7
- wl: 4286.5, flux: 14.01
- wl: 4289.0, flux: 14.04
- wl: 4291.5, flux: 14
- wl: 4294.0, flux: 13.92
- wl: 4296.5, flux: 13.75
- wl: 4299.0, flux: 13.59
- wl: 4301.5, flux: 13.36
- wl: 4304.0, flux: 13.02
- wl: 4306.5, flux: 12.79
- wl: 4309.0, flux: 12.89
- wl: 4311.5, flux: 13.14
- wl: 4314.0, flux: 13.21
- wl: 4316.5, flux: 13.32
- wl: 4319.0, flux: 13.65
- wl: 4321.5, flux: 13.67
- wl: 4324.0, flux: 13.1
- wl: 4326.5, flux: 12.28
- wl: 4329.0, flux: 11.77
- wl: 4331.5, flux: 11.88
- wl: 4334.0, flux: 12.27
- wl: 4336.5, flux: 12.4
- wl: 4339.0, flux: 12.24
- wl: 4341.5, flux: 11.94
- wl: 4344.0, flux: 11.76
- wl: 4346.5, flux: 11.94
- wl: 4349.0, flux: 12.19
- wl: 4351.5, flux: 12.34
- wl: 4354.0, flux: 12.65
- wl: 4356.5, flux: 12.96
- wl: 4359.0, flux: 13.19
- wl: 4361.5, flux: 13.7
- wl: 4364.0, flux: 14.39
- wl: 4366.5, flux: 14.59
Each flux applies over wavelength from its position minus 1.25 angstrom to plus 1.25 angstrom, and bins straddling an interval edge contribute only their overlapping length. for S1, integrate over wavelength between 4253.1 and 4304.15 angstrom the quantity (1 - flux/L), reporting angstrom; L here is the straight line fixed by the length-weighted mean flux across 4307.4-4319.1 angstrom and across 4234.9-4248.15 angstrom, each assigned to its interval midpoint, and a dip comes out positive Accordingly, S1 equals 1.2 angstrom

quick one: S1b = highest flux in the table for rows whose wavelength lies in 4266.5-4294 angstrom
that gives 14.13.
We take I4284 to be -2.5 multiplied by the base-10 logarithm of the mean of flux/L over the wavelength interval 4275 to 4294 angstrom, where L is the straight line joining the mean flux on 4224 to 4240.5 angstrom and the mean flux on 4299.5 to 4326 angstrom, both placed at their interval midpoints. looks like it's -0.02 mag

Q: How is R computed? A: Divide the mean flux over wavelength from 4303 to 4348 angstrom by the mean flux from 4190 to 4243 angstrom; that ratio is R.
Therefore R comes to 0.9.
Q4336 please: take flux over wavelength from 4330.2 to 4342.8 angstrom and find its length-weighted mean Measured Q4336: 12.1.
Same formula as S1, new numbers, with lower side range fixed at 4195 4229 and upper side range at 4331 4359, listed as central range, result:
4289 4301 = -0.71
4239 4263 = -1.62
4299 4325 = -0.92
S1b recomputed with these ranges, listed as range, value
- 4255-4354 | 14.35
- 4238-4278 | 15.49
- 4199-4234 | 15.85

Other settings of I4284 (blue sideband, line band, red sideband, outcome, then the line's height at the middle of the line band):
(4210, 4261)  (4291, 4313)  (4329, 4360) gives -0.017 mag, 13.2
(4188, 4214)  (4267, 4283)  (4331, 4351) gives -0.024 mag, 13.1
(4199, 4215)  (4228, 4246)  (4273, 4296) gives -0.053 mag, 13.9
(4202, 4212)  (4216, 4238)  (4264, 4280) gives -0.049 mag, 13.7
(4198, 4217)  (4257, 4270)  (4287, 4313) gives -0.028 mag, 13.7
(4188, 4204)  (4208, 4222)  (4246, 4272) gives -0.039 mag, 14.3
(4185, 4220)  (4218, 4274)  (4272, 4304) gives -0.018 mag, 14.1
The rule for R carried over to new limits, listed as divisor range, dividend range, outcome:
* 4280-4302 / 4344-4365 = 0.93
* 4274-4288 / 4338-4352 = 0.88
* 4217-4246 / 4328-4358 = 0.84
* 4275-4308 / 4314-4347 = 0.92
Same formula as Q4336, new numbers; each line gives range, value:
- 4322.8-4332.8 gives 12.3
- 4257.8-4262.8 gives 14.2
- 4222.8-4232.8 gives 13.6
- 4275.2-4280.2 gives 13.6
